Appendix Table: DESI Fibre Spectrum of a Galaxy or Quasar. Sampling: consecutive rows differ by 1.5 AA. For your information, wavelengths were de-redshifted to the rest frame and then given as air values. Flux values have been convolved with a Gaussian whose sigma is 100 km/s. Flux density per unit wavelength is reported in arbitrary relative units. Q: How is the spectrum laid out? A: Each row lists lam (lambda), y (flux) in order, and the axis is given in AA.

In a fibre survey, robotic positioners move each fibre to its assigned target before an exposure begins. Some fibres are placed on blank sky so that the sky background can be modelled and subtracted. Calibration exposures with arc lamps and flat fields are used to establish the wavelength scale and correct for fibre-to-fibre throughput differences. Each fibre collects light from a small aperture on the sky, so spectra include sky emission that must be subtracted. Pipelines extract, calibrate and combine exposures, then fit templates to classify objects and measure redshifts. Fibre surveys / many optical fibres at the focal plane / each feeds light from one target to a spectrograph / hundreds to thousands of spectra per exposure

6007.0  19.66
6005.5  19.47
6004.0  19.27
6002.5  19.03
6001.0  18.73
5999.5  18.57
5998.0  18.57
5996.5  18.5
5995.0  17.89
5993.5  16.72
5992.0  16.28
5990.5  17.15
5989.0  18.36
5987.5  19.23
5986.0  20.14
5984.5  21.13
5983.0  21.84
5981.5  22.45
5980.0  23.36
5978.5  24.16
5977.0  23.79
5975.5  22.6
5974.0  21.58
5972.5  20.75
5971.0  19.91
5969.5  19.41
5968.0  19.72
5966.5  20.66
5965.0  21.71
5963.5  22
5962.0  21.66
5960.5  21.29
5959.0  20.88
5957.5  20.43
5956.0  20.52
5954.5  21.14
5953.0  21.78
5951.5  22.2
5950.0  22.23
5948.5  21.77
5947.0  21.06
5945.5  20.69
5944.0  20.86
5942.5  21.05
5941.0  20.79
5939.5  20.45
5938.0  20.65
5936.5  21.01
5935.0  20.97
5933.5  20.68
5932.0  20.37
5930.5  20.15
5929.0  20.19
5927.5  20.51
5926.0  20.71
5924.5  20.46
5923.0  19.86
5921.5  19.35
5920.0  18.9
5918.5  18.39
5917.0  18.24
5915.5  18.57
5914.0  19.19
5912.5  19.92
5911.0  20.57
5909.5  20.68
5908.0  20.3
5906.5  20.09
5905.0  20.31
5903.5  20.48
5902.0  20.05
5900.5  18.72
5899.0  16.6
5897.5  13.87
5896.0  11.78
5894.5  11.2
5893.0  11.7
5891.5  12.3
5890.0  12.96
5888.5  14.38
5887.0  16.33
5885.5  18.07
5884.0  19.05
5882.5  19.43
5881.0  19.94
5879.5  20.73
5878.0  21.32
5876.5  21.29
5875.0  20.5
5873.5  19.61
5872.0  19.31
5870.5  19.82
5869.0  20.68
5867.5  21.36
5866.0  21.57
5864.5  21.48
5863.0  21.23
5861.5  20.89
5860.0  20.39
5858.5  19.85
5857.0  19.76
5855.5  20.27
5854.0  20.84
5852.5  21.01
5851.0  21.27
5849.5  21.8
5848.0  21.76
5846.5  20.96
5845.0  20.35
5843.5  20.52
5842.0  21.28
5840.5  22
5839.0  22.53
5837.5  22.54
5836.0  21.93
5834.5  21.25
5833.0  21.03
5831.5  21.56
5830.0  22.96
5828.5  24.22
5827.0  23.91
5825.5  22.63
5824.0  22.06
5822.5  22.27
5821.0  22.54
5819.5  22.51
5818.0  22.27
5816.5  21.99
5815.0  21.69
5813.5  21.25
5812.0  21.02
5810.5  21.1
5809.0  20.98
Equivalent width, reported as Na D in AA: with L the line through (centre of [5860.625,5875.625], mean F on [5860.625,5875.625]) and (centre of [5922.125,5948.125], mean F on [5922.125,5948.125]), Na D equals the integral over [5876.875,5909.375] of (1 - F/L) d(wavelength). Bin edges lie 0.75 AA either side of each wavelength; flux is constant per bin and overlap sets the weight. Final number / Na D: 5.3 AA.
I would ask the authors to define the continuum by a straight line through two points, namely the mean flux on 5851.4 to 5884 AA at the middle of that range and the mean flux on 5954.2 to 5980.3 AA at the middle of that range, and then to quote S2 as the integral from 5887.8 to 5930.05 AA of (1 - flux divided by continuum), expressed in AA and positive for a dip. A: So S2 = 6.1 AA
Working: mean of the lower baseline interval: 20.5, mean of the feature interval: 17.9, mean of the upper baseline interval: 21.4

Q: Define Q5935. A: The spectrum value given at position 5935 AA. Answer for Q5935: 20.97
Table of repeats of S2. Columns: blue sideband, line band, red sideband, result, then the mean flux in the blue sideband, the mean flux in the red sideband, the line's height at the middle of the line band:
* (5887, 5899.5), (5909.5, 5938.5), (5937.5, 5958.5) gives -3.9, 13.2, 21.1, 17.7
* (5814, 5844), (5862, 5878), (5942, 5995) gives 0.8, 22.2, 20.8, 21.8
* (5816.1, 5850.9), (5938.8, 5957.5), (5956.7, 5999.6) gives -0.4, 22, 20.4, 20.7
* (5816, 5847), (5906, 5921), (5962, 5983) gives 1.6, 22.1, 21.7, 21.9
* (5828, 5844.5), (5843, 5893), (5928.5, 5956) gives 4.7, 21.9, 21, 21.6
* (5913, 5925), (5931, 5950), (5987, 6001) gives -2.2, 19.1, 17.9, 18.8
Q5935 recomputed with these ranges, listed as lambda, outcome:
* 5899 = 16.6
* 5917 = 18.24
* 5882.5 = 19.43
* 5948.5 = 21.77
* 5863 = 21.23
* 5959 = 20.88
